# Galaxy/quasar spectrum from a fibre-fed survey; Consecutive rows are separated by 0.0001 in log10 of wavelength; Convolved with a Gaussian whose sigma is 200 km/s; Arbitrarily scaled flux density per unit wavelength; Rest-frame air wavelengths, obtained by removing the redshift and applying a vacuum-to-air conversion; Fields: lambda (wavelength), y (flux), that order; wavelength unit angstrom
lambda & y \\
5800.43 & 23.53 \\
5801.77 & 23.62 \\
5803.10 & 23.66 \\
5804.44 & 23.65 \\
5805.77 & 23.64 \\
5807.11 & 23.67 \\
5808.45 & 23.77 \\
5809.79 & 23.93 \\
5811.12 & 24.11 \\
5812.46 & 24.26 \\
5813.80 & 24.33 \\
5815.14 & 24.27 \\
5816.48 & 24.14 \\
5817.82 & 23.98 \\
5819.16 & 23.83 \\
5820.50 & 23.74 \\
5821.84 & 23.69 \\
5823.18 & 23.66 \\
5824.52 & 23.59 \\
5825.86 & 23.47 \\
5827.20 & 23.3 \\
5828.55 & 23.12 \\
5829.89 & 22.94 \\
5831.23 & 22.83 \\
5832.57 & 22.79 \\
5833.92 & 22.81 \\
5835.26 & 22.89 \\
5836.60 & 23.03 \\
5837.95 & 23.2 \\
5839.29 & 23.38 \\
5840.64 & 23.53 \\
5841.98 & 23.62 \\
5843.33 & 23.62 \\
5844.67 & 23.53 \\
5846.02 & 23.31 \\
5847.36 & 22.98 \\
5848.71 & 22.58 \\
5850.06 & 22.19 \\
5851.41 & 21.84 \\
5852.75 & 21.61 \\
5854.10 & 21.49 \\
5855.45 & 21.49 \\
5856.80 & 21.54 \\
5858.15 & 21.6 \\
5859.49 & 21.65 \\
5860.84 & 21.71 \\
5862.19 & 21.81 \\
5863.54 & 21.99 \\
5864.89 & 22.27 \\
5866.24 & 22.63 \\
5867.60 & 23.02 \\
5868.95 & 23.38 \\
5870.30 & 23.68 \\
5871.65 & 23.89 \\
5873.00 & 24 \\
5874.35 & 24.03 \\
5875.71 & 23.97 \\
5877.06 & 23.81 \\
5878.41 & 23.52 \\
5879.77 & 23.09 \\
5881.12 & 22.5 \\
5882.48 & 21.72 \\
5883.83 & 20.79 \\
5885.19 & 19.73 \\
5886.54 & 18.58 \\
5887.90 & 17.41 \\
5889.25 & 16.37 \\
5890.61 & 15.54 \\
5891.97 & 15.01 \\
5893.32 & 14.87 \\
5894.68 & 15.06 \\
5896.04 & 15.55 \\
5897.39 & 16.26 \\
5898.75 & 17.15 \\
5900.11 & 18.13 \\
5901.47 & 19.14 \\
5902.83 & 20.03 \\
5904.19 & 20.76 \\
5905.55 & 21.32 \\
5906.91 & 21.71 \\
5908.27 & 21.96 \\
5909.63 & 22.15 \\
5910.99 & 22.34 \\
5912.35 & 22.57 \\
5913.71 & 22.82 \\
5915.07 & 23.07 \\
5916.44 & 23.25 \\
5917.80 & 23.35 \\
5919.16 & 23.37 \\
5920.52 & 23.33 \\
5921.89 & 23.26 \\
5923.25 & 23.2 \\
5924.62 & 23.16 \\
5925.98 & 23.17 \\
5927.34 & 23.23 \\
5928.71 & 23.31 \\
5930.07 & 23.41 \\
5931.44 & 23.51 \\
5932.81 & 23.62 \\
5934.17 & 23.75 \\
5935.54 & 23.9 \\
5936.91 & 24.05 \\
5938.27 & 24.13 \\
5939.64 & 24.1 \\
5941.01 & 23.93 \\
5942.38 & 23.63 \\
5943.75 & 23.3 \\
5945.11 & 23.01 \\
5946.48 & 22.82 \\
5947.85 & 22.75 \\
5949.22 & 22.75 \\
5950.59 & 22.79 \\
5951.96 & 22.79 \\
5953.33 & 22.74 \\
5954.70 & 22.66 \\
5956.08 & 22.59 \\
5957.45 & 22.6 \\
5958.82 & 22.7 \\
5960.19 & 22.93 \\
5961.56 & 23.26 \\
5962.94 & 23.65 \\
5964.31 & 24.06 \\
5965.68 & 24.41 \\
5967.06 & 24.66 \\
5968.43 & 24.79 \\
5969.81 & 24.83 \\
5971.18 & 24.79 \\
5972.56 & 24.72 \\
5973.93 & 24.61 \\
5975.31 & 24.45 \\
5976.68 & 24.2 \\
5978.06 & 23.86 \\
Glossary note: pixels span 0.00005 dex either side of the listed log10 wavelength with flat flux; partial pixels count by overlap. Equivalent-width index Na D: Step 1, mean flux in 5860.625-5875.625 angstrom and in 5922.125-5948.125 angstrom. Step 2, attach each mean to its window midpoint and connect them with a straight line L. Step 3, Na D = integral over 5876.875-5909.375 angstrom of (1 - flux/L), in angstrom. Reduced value 5.7 angstrom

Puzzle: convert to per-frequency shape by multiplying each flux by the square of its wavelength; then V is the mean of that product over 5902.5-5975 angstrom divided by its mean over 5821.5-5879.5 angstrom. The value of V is 1.05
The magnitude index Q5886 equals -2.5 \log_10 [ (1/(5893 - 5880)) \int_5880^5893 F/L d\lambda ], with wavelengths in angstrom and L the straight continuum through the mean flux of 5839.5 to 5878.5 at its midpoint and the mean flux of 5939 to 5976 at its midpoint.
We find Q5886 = 0.23 mag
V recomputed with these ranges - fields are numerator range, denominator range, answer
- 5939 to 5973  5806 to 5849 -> 1.04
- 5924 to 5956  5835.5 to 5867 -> 1.07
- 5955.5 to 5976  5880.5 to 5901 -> 1.39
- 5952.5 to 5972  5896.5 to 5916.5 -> 1.16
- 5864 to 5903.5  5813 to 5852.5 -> 0.88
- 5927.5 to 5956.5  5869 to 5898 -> 1.19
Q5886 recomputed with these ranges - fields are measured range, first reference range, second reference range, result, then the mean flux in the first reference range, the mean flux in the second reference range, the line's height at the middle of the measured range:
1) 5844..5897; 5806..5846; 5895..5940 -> 0.082 mag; 23.5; 22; 22.8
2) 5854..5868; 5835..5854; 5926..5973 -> 0.053 mag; 22.9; 23.5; 23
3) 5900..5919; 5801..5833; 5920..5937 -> 0.081 mag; 23.7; 23.4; 23.5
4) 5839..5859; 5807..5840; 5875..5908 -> -0.028 mag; 23.5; 19.3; 21.9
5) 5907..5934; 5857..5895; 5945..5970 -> -0.037 mag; 21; 23.3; 22.3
